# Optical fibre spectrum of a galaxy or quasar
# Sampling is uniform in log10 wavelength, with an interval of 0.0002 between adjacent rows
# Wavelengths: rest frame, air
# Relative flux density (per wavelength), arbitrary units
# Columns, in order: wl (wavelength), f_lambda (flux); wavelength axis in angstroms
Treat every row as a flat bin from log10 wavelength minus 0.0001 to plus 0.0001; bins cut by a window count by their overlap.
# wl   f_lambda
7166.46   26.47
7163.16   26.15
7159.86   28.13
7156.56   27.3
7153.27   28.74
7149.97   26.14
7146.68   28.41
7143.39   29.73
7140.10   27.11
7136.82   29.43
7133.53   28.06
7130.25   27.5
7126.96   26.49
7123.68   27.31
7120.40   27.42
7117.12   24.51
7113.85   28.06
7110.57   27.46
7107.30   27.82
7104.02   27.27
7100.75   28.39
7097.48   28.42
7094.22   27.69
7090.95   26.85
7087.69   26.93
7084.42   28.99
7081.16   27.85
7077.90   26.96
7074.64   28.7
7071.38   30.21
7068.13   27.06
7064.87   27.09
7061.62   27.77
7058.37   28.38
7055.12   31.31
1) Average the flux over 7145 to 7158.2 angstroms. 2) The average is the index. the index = 27.7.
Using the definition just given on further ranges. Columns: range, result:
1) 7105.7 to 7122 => 27.1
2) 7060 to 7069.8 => 27.3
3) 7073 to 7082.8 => 27.8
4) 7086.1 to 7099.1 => 27.5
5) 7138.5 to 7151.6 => 27.9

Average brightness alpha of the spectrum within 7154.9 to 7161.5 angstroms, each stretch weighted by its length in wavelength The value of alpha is 27.7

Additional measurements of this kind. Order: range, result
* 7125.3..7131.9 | 27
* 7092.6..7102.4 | 28.2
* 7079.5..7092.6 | 27.6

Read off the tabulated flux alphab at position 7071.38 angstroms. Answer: 30.21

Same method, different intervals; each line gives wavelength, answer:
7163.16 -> 26.15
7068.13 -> 27.06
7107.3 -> 27.82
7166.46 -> 26.47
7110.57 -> 27.46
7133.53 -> 28.06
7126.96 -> 26.49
